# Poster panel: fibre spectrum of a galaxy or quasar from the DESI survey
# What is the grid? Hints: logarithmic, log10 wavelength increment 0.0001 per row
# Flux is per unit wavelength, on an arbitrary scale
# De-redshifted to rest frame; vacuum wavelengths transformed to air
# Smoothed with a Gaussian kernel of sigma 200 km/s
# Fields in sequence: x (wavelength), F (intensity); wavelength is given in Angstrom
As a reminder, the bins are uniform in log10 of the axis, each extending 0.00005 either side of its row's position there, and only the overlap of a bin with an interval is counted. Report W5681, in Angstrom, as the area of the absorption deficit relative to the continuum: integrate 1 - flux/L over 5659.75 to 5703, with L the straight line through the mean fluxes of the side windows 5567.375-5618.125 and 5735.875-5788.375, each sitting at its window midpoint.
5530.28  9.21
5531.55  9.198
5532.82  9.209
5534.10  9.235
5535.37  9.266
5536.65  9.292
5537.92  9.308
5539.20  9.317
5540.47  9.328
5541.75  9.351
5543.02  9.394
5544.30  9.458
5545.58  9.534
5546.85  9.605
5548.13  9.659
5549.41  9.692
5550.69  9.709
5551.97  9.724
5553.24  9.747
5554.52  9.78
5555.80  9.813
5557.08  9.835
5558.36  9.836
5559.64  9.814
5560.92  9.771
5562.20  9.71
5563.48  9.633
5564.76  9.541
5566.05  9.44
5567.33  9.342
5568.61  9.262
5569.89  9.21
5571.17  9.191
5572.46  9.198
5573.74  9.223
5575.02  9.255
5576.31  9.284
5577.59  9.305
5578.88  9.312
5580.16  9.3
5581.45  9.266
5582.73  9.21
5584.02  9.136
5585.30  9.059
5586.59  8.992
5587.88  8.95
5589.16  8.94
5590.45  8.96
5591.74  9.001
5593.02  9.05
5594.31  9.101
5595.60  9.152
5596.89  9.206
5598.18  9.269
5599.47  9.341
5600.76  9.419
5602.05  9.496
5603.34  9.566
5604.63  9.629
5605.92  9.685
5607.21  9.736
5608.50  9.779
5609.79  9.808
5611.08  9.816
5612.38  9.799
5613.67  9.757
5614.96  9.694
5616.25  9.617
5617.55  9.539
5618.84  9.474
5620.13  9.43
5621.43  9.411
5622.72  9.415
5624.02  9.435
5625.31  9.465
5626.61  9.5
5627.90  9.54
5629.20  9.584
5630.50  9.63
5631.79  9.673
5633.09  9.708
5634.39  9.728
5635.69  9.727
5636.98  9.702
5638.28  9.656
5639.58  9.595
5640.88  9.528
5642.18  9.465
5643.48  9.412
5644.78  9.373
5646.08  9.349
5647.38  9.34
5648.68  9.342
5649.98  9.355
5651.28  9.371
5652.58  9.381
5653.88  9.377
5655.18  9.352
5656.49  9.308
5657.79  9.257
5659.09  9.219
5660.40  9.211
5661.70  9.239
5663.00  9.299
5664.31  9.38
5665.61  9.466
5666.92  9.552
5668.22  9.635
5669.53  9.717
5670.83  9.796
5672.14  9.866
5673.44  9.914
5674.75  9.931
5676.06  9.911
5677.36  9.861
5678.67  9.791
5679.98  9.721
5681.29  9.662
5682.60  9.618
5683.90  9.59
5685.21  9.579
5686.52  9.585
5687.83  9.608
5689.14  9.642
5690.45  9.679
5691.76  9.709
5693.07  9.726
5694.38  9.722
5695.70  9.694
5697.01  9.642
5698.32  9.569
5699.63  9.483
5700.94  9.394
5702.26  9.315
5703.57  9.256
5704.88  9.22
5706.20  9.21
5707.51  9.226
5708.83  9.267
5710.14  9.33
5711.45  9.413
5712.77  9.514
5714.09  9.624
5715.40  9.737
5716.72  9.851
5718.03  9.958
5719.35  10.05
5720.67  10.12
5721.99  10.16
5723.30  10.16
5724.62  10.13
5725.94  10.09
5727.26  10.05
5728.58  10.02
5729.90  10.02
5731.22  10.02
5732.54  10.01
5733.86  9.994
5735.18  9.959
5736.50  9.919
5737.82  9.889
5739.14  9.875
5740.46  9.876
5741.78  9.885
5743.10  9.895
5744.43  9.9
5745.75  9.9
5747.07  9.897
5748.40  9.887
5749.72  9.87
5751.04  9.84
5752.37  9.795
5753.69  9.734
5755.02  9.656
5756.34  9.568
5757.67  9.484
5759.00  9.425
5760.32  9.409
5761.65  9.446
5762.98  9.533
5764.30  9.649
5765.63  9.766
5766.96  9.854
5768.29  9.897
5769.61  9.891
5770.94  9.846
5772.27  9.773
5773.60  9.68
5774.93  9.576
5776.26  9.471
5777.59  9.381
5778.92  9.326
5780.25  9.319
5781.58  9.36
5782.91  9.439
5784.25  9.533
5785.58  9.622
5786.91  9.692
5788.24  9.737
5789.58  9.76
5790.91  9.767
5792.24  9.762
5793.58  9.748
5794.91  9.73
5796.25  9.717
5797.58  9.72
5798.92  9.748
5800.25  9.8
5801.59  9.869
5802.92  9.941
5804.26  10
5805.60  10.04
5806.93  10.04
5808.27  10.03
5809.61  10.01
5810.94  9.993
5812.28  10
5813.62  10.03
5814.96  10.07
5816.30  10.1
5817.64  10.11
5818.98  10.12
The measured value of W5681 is -0.4 Angstrom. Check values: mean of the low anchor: 9.35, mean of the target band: 9.62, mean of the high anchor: 9.69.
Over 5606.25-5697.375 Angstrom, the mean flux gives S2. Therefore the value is 9.58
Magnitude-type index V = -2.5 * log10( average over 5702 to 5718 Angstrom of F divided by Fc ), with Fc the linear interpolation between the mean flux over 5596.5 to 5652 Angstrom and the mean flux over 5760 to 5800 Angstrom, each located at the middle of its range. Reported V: 0.02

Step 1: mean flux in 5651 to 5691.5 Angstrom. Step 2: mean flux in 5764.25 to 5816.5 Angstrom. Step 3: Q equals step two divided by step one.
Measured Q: 1.02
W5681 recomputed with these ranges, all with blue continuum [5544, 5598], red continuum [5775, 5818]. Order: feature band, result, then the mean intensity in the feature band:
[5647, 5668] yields 0.4 Angstrom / 9.35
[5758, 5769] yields 0.1 Angstrom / 9.62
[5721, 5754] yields -1.0 Angstrom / 9.96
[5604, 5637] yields -0.5 Angstrom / 9.63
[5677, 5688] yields -0.1 Angstrom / 9.66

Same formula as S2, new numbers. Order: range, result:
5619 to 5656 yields 9.49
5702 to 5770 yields 9.76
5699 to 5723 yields 9.57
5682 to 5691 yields 9.62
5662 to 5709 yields 9.59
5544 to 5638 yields 9.47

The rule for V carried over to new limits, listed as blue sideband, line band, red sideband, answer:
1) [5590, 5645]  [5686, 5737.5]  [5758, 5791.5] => -0.02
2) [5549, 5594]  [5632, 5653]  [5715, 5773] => 0.01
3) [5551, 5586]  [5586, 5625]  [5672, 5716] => 0.01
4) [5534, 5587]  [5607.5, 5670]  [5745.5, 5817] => 0.00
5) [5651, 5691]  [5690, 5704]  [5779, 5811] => 0.00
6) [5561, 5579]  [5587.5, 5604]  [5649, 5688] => 0.03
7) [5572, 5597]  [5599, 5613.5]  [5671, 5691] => -0.04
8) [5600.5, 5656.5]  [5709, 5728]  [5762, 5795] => -0.03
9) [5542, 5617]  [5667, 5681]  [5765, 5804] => -0.03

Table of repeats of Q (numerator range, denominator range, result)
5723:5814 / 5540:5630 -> 1.04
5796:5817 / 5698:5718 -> 1.05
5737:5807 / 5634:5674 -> 1.03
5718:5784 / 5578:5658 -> 1.04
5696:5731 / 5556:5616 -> 1.03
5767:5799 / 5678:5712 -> 1.01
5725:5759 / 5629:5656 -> 1.04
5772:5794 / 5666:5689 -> 0.99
